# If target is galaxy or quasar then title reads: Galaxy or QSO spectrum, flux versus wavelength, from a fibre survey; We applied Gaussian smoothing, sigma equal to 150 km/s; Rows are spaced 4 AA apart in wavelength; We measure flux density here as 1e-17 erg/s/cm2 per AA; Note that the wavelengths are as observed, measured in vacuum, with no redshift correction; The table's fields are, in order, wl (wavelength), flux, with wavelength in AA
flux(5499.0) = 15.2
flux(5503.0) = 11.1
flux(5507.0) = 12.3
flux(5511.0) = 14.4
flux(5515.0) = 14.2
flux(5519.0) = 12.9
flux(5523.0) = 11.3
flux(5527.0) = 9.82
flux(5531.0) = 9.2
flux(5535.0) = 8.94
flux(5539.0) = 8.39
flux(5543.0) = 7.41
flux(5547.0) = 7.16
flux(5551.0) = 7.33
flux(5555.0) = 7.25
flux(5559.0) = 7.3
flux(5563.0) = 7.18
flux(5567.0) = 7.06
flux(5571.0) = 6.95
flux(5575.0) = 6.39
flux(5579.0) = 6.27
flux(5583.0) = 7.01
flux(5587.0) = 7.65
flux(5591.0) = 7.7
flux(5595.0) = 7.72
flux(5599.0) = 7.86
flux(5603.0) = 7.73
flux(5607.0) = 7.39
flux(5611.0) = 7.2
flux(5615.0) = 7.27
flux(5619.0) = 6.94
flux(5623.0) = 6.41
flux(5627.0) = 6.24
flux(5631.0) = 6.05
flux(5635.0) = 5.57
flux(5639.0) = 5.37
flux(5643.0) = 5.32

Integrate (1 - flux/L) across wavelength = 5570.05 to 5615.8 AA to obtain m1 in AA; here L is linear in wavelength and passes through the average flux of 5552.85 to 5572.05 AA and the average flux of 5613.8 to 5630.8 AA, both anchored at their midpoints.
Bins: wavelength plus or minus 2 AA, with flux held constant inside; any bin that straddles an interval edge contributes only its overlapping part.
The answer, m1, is -2.60 AA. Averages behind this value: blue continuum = 7.16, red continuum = 6.62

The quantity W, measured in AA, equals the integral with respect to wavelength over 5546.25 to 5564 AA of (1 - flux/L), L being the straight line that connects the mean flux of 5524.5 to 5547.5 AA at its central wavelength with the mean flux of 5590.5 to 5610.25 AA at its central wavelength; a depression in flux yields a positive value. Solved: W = 2.31 AA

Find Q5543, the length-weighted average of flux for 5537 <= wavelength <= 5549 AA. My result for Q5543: 7.65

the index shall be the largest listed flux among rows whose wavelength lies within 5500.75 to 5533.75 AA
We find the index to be 14.4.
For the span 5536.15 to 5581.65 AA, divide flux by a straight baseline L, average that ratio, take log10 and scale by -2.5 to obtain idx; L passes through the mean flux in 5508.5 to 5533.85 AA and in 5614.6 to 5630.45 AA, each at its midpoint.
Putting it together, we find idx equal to 0.35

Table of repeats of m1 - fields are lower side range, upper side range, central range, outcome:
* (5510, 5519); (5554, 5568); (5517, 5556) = 6.5 AA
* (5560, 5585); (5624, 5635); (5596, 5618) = -3.8 AA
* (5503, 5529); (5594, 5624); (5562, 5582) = 5.5 AA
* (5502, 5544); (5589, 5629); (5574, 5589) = 2.8 AA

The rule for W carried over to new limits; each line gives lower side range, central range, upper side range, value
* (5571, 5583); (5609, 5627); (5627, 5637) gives -2.4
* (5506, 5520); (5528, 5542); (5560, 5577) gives 2.7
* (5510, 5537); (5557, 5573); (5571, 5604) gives 2.9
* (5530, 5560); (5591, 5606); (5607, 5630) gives -1.3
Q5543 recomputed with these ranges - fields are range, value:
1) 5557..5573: 7.12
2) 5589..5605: 7.75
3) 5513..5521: 13.6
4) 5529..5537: 9.07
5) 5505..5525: 13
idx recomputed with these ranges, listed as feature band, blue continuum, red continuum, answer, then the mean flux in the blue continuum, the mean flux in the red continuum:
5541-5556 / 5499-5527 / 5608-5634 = 0.42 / 12.7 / 6.67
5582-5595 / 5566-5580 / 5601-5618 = -0.08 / 6.67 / 7.37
